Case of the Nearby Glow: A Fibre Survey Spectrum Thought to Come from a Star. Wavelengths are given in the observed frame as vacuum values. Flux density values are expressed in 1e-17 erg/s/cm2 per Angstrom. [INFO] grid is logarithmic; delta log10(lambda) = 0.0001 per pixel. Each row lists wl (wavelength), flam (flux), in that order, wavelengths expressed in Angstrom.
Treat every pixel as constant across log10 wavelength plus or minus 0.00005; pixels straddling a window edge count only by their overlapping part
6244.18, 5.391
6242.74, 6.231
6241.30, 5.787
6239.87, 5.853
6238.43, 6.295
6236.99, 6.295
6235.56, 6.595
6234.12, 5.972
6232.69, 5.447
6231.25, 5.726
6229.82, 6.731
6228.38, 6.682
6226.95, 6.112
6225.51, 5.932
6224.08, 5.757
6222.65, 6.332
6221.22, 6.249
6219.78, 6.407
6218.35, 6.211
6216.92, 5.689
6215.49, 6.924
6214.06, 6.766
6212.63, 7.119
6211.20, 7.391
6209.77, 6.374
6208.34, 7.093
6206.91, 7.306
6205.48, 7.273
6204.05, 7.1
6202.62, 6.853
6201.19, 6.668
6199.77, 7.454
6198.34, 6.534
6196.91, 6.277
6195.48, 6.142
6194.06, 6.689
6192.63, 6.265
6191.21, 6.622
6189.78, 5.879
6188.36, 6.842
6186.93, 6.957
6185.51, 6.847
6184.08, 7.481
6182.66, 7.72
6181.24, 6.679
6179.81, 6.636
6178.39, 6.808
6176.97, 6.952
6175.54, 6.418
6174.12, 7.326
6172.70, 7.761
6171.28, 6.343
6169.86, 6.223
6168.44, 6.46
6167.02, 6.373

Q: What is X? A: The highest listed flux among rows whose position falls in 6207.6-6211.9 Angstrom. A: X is 7.391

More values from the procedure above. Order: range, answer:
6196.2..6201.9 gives 7.454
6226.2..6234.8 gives 6.731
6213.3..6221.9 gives 6.924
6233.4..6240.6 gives 6.595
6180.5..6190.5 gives 7.72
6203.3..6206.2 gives 7.273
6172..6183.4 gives 7.761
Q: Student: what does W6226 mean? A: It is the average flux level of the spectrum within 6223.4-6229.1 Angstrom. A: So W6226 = 6.12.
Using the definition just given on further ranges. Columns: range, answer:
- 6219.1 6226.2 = 6.14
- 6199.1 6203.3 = 7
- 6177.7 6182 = 6.72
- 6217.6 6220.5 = 6.3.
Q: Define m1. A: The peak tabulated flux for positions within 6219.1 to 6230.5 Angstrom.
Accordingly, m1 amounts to 6.731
